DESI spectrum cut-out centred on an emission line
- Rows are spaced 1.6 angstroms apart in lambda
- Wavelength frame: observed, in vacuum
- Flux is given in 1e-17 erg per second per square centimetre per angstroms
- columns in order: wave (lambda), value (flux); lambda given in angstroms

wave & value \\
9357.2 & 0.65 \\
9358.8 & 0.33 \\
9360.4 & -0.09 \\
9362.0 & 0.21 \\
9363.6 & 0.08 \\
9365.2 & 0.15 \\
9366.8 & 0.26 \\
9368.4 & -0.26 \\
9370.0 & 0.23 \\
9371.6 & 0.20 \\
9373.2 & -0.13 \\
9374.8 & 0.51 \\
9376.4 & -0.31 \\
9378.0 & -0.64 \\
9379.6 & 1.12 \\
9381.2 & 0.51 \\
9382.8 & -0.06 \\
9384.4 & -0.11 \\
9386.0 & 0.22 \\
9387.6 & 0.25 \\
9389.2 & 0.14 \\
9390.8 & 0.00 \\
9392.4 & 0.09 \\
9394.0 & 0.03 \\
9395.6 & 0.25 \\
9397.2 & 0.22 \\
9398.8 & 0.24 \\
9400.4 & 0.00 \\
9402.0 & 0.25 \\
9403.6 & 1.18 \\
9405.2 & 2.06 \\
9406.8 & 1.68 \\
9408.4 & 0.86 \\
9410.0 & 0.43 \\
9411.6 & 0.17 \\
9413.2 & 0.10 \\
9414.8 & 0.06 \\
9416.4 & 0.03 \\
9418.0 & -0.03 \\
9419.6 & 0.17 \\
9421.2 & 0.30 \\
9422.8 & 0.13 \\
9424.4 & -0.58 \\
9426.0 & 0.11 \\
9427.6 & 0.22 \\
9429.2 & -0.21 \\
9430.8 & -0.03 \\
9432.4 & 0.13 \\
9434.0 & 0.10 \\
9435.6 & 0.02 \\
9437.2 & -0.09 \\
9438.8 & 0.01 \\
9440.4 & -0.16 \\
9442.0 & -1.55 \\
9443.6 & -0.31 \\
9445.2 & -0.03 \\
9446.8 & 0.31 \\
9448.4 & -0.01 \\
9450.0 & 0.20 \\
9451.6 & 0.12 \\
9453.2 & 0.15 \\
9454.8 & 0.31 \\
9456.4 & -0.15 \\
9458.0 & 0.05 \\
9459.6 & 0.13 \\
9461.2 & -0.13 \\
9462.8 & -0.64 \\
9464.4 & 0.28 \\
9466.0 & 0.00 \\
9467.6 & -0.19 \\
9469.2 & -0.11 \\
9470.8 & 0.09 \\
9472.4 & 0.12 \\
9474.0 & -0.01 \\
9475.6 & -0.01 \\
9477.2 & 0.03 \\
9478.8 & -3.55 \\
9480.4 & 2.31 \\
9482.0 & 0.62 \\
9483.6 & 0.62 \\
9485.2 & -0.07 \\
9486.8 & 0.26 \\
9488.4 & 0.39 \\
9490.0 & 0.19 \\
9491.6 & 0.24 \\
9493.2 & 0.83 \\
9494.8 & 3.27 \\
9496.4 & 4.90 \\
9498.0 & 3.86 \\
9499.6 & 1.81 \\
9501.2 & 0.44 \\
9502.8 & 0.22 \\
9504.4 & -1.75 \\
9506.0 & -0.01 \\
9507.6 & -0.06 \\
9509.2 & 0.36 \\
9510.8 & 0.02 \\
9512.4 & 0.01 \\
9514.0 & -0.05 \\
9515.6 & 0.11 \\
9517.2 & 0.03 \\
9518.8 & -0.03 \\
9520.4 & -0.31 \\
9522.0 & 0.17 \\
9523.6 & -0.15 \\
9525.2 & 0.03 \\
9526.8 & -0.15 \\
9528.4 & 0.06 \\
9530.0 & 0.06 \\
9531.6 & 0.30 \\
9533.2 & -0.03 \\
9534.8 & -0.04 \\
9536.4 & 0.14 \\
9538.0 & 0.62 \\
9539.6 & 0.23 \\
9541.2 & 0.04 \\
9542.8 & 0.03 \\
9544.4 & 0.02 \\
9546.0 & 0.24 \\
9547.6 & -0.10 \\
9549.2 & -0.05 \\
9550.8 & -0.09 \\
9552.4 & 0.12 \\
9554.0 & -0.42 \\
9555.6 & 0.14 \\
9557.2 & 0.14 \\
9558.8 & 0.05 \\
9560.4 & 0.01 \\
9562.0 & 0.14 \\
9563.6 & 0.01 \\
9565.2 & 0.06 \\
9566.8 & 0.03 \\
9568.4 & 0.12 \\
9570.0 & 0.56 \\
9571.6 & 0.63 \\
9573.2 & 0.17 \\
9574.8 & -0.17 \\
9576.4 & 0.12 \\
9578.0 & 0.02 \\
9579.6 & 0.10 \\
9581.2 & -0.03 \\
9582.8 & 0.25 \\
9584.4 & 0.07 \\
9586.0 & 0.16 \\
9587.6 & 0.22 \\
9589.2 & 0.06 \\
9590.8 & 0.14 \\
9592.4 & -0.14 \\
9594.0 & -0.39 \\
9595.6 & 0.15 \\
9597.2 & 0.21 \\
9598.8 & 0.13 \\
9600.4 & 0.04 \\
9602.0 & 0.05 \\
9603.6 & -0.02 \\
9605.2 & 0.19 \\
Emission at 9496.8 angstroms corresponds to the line [O III]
